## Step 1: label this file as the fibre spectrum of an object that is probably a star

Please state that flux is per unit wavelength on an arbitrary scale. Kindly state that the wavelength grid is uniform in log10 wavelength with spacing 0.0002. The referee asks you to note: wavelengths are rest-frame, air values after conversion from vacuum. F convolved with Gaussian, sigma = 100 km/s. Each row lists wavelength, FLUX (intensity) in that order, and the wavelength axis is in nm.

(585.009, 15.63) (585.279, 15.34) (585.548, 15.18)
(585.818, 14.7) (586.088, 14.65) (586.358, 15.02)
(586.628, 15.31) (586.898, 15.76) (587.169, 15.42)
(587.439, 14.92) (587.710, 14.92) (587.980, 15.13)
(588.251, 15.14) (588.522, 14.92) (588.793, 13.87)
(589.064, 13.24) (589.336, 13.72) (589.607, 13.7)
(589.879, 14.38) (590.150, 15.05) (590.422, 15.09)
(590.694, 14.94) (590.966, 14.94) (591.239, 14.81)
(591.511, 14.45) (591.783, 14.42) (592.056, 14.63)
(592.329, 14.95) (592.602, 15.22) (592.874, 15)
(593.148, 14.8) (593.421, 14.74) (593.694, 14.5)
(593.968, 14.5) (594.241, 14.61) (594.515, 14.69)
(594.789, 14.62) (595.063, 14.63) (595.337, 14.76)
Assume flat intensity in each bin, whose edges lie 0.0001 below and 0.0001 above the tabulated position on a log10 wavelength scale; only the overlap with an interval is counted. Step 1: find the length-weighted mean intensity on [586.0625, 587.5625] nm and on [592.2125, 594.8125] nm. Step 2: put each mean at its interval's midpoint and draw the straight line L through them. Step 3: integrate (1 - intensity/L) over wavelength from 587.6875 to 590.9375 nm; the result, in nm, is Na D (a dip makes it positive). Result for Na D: 0.117 nm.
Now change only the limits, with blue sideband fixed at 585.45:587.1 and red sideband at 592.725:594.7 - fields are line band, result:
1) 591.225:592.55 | 0.01 nm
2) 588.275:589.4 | 0.07 nm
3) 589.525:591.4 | 0.02 nm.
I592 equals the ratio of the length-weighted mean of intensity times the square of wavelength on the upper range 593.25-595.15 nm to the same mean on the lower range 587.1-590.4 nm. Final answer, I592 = 1.02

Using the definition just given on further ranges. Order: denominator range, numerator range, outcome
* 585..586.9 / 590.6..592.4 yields 0.99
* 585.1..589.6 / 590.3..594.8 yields 1.02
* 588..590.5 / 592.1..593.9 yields 1.05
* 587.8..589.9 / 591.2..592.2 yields 1.03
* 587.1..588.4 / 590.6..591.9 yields 0.99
